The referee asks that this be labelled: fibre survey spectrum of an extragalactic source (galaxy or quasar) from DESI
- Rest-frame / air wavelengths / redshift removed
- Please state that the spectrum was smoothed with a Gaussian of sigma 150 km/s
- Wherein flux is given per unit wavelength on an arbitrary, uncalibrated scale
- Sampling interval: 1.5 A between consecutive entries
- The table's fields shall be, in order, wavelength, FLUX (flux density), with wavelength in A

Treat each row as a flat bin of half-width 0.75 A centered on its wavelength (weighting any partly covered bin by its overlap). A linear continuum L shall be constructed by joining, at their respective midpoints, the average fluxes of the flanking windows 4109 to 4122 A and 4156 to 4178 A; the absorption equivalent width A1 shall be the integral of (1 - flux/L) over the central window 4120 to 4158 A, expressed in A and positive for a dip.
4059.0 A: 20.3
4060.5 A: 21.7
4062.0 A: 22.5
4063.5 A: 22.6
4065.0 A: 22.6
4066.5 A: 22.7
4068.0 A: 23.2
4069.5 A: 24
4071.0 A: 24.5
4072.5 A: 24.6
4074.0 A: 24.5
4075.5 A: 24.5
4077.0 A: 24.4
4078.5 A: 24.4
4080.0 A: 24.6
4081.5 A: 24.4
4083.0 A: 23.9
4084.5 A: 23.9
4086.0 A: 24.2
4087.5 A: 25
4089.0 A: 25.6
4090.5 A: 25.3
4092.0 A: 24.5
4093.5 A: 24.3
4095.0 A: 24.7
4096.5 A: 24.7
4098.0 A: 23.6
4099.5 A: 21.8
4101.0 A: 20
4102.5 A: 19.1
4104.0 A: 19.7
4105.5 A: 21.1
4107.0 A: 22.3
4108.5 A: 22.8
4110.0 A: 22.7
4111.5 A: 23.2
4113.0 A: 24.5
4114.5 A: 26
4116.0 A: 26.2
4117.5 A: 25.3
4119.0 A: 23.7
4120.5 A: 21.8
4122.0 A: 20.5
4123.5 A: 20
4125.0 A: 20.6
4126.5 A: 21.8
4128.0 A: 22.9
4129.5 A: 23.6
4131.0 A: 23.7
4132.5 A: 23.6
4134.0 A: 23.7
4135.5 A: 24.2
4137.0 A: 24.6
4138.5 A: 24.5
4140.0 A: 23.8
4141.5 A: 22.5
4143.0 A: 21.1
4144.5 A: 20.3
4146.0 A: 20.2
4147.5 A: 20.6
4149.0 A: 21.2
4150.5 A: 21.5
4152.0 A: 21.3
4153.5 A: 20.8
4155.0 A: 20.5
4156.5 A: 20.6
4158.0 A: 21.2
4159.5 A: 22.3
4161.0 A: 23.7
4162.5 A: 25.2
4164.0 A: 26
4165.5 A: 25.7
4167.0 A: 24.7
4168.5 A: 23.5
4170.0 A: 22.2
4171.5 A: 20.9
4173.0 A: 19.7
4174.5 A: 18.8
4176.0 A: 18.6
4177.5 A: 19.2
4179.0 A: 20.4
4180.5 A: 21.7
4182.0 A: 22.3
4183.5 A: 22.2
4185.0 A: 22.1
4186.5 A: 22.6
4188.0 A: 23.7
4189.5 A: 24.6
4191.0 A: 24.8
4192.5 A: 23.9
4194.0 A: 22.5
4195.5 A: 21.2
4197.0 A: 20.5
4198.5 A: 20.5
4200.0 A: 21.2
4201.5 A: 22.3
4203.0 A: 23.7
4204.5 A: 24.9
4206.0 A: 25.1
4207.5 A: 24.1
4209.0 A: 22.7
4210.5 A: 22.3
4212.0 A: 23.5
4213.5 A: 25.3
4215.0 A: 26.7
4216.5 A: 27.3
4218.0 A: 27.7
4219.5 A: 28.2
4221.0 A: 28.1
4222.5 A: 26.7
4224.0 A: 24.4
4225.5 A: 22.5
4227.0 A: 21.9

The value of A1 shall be 1.9 A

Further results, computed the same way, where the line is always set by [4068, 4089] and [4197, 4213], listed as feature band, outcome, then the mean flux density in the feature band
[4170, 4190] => 1.7 A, 21.3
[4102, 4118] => 0.7 A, 23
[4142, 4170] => 1.5 A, 22.2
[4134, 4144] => 0.1 A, 23.4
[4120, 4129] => 1.0 A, 21.3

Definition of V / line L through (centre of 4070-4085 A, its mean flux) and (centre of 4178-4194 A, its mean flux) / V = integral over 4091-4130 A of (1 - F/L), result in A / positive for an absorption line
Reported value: 1.8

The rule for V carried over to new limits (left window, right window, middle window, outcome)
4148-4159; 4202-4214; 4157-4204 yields 0.20 A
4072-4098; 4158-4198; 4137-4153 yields 0.92 A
